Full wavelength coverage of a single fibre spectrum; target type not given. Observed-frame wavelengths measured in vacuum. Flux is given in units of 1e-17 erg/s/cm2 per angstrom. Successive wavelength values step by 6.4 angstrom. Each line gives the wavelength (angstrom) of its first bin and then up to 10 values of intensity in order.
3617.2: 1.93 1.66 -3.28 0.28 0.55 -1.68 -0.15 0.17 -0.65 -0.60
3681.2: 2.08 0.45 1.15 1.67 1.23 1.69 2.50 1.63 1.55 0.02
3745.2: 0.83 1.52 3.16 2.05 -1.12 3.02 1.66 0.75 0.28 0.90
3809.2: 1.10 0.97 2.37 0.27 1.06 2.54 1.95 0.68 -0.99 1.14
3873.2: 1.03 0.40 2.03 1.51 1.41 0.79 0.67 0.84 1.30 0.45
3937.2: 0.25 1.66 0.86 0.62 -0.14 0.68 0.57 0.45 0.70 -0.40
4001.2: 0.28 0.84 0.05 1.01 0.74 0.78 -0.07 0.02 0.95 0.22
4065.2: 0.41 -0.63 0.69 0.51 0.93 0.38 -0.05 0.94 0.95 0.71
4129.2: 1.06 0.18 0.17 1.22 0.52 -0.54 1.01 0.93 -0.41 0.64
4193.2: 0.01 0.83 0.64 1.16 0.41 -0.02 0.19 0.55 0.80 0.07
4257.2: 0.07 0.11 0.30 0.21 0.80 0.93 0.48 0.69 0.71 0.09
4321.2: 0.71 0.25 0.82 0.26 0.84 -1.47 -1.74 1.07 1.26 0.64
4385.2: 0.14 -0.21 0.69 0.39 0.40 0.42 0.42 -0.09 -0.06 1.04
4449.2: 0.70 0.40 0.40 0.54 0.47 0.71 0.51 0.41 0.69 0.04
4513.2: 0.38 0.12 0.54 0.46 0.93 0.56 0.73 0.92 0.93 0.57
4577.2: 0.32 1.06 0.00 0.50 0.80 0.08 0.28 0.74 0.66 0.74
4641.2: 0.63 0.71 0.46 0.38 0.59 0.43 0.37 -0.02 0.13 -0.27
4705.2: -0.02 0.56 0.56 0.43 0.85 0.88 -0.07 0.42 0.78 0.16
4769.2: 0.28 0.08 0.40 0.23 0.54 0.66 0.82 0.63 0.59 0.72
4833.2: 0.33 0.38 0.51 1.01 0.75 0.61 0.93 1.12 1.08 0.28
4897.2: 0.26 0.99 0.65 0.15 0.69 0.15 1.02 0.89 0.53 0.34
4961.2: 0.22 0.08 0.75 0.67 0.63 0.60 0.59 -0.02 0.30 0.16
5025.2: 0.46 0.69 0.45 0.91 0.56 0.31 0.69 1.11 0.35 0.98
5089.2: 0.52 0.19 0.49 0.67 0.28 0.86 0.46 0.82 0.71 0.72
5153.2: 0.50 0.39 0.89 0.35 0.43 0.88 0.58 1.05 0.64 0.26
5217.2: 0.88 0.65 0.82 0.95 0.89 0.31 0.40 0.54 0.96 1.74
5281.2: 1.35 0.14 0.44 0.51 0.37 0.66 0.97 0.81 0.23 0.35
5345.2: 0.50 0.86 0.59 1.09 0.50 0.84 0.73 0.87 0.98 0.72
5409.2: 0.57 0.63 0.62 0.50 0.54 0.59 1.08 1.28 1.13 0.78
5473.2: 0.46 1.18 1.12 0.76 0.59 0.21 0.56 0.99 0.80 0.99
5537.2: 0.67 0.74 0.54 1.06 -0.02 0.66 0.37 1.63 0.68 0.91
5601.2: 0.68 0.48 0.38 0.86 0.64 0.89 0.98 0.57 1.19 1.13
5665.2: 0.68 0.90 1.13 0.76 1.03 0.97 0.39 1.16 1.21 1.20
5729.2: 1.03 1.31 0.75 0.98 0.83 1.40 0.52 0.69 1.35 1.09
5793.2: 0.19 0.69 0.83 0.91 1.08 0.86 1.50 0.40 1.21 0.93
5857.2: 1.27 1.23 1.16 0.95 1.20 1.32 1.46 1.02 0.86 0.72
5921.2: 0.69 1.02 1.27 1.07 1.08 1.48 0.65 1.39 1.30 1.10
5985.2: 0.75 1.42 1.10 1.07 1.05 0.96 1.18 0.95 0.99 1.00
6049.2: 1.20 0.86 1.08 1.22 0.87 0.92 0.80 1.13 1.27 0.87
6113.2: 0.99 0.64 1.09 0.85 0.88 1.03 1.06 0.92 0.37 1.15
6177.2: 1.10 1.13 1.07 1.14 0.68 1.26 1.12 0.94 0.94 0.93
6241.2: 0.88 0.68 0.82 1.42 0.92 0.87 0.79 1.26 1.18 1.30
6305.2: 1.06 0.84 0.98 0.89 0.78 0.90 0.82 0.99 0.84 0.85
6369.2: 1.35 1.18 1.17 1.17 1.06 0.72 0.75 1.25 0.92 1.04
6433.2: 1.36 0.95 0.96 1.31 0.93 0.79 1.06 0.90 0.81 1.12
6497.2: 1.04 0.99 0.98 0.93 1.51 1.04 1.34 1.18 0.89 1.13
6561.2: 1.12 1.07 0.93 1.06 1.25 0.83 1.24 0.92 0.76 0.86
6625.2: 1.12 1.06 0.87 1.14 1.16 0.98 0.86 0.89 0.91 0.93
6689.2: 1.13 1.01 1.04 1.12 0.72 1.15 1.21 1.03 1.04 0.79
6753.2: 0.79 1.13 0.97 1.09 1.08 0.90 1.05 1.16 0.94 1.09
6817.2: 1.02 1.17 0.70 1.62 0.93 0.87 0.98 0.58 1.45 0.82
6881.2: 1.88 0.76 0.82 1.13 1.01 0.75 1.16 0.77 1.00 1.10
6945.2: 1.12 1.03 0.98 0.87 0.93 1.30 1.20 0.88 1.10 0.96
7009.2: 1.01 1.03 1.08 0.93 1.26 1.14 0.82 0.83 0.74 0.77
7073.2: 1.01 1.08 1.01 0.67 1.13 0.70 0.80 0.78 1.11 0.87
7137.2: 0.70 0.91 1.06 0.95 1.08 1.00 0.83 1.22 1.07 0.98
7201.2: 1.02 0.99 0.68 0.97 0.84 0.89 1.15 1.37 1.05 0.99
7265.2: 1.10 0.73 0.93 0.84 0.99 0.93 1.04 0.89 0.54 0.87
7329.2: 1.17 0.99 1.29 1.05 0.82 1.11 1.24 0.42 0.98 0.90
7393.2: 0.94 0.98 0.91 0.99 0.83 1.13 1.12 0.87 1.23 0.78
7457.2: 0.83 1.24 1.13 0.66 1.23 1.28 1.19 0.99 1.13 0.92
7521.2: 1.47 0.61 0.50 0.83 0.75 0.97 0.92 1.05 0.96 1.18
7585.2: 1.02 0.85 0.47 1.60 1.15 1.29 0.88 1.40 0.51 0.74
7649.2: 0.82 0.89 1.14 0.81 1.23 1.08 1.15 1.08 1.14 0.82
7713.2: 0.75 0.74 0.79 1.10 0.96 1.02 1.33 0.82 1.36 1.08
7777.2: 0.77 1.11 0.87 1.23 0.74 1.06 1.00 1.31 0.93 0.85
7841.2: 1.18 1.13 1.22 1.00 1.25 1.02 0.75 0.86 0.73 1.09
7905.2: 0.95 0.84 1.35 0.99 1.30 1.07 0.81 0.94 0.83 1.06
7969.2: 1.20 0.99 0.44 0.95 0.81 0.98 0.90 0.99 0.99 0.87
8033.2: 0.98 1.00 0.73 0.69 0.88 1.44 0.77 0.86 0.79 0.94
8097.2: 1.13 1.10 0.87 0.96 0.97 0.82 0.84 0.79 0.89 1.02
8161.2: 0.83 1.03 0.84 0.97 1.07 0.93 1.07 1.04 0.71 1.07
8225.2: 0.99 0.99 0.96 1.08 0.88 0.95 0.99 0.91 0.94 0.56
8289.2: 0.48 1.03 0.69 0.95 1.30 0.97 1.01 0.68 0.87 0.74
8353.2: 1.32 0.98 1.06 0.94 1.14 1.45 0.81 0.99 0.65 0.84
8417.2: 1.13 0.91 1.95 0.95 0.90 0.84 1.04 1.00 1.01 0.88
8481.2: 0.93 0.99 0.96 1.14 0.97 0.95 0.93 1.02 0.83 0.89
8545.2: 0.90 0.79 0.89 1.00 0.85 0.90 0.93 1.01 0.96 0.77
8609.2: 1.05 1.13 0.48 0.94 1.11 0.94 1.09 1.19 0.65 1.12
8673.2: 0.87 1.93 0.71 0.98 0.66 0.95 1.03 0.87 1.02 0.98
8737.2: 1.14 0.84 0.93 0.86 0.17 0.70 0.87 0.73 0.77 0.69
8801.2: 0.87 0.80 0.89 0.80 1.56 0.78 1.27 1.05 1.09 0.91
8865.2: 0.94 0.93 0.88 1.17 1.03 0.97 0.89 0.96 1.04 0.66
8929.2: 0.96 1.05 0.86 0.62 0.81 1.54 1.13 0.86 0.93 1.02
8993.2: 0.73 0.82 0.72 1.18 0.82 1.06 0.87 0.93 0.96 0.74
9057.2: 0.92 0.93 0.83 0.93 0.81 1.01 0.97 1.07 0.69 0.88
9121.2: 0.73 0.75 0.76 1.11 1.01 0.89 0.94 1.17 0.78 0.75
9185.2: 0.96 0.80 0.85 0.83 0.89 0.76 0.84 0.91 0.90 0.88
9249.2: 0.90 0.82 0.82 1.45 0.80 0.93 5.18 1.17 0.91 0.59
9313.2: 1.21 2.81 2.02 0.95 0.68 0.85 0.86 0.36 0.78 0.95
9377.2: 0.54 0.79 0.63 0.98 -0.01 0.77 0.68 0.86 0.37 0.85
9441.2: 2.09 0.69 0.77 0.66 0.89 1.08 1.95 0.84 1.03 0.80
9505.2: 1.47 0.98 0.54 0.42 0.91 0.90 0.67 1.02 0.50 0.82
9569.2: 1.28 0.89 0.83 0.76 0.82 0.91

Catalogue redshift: 0.415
